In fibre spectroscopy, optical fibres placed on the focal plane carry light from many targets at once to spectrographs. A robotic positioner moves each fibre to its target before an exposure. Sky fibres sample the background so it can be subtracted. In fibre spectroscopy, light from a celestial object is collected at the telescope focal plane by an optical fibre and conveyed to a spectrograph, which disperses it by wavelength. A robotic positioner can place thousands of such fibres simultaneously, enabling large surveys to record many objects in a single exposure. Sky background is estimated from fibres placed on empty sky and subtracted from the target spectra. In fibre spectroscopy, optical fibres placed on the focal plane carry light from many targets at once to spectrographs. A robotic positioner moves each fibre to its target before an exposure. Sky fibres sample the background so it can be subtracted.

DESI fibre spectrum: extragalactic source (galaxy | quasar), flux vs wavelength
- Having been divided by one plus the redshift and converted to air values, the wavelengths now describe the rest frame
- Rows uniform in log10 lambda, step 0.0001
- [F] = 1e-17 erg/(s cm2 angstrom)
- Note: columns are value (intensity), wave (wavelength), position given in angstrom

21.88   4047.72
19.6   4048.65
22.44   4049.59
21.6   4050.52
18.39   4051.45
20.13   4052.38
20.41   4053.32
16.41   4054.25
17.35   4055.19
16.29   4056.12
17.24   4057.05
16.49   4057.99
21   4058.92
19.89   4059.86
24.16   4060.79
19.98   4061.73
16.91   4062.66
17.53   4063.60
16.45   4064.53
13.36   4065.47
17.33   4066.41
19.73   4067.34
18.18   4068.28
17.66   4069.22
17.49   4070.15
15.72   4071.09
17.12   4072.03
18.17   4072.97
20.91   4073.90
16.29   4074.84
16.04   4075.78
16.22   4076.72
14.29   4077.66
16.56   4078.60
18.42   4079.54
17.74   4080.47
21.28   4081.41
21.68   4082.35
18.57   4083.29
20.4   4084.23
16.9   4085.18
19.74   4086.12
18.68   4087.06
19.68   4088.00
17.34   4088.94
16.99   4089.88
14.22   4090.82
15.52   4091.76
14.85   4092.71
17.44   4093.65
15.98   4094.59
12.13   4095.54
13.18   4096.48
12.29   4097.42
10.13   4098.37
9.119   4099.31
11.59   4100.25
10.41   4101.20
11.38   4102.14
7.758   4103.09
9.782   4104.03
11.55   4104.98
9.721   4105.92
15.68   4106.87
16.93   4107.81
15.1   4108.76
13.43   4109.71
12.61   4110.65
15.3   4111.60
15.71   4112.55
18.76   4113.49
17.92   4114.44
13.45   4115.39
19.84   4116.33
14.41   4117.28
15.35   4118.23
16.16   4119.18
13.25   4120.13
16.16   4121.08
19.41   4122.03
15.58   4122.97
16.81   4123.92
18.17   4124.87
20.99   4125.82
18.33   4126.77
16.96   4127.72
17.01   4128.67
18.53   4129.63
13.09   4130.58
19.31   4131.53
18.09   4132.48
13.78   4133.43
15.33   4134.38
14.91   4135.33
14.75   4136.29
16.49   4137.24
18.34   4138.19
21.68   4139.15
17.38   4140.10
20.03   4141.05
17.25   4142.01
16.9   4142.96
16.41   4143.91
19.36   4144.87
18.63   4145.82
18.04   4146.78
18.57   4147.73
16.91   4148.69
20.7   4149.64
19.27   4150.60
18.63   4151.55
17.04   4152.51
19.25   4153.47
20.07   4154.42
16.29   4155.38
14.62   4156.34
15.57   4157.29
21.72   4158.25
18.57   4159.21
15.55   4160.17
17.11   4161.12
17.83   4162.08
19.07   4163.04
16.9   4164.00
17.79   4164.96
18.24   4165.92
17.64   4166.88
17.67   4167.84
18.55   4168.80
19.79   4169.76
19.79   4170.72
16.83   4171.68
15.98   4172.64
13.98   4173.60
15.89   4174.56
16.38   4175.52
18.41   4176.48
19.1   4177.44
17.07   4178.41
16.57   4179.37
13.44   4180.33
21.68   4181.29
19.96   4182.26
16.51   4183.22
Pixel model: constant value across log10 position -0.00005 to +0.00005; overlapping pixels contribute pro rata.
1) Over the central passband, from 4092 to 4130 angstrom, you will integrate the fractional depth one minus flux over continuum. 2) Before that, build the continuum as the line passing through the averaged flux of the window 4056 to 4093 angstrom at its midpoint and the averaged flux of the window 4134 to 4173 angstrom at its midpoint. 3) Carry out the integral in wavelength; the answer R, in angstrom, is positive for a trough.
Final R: 6.6 angstrom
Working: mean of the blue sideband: 17.9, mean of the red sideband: 17.9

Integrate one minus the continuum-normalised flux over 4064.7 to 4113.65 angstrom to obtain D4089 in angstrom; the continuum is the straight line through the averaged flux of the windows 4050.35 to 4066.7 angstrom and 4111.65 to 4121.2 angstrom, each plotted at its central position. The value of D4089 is 4.4 angstrom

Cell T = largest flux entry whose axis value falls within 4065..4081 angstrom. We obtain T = 20.91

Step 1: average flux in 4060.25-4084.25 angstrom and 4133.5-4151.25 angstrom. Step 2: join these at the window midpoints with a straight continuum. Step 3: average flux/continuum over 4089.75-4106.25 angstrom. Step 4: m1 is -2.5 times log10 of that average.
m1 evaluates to 0.40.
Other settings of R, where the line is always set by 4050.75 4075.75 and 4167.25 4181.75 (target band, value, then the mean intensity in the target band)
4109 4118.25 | 1.1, 15.7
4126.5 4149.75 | 0.3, 17.4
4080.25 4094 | -0.1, 18.1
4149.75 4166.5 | -0.4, 17.9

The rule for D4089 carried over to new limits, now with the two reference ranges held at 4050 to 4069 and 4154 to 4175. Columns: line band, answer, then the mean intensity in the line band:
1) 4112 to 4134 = 1.3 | 16.8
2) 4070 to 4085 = 0.3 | 17.9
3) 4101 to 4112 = 3.4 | 12.5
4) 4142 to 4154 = -0.4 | 18.3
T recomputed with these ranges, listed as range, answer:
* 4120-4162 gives 21.72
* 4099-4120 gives 19.84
